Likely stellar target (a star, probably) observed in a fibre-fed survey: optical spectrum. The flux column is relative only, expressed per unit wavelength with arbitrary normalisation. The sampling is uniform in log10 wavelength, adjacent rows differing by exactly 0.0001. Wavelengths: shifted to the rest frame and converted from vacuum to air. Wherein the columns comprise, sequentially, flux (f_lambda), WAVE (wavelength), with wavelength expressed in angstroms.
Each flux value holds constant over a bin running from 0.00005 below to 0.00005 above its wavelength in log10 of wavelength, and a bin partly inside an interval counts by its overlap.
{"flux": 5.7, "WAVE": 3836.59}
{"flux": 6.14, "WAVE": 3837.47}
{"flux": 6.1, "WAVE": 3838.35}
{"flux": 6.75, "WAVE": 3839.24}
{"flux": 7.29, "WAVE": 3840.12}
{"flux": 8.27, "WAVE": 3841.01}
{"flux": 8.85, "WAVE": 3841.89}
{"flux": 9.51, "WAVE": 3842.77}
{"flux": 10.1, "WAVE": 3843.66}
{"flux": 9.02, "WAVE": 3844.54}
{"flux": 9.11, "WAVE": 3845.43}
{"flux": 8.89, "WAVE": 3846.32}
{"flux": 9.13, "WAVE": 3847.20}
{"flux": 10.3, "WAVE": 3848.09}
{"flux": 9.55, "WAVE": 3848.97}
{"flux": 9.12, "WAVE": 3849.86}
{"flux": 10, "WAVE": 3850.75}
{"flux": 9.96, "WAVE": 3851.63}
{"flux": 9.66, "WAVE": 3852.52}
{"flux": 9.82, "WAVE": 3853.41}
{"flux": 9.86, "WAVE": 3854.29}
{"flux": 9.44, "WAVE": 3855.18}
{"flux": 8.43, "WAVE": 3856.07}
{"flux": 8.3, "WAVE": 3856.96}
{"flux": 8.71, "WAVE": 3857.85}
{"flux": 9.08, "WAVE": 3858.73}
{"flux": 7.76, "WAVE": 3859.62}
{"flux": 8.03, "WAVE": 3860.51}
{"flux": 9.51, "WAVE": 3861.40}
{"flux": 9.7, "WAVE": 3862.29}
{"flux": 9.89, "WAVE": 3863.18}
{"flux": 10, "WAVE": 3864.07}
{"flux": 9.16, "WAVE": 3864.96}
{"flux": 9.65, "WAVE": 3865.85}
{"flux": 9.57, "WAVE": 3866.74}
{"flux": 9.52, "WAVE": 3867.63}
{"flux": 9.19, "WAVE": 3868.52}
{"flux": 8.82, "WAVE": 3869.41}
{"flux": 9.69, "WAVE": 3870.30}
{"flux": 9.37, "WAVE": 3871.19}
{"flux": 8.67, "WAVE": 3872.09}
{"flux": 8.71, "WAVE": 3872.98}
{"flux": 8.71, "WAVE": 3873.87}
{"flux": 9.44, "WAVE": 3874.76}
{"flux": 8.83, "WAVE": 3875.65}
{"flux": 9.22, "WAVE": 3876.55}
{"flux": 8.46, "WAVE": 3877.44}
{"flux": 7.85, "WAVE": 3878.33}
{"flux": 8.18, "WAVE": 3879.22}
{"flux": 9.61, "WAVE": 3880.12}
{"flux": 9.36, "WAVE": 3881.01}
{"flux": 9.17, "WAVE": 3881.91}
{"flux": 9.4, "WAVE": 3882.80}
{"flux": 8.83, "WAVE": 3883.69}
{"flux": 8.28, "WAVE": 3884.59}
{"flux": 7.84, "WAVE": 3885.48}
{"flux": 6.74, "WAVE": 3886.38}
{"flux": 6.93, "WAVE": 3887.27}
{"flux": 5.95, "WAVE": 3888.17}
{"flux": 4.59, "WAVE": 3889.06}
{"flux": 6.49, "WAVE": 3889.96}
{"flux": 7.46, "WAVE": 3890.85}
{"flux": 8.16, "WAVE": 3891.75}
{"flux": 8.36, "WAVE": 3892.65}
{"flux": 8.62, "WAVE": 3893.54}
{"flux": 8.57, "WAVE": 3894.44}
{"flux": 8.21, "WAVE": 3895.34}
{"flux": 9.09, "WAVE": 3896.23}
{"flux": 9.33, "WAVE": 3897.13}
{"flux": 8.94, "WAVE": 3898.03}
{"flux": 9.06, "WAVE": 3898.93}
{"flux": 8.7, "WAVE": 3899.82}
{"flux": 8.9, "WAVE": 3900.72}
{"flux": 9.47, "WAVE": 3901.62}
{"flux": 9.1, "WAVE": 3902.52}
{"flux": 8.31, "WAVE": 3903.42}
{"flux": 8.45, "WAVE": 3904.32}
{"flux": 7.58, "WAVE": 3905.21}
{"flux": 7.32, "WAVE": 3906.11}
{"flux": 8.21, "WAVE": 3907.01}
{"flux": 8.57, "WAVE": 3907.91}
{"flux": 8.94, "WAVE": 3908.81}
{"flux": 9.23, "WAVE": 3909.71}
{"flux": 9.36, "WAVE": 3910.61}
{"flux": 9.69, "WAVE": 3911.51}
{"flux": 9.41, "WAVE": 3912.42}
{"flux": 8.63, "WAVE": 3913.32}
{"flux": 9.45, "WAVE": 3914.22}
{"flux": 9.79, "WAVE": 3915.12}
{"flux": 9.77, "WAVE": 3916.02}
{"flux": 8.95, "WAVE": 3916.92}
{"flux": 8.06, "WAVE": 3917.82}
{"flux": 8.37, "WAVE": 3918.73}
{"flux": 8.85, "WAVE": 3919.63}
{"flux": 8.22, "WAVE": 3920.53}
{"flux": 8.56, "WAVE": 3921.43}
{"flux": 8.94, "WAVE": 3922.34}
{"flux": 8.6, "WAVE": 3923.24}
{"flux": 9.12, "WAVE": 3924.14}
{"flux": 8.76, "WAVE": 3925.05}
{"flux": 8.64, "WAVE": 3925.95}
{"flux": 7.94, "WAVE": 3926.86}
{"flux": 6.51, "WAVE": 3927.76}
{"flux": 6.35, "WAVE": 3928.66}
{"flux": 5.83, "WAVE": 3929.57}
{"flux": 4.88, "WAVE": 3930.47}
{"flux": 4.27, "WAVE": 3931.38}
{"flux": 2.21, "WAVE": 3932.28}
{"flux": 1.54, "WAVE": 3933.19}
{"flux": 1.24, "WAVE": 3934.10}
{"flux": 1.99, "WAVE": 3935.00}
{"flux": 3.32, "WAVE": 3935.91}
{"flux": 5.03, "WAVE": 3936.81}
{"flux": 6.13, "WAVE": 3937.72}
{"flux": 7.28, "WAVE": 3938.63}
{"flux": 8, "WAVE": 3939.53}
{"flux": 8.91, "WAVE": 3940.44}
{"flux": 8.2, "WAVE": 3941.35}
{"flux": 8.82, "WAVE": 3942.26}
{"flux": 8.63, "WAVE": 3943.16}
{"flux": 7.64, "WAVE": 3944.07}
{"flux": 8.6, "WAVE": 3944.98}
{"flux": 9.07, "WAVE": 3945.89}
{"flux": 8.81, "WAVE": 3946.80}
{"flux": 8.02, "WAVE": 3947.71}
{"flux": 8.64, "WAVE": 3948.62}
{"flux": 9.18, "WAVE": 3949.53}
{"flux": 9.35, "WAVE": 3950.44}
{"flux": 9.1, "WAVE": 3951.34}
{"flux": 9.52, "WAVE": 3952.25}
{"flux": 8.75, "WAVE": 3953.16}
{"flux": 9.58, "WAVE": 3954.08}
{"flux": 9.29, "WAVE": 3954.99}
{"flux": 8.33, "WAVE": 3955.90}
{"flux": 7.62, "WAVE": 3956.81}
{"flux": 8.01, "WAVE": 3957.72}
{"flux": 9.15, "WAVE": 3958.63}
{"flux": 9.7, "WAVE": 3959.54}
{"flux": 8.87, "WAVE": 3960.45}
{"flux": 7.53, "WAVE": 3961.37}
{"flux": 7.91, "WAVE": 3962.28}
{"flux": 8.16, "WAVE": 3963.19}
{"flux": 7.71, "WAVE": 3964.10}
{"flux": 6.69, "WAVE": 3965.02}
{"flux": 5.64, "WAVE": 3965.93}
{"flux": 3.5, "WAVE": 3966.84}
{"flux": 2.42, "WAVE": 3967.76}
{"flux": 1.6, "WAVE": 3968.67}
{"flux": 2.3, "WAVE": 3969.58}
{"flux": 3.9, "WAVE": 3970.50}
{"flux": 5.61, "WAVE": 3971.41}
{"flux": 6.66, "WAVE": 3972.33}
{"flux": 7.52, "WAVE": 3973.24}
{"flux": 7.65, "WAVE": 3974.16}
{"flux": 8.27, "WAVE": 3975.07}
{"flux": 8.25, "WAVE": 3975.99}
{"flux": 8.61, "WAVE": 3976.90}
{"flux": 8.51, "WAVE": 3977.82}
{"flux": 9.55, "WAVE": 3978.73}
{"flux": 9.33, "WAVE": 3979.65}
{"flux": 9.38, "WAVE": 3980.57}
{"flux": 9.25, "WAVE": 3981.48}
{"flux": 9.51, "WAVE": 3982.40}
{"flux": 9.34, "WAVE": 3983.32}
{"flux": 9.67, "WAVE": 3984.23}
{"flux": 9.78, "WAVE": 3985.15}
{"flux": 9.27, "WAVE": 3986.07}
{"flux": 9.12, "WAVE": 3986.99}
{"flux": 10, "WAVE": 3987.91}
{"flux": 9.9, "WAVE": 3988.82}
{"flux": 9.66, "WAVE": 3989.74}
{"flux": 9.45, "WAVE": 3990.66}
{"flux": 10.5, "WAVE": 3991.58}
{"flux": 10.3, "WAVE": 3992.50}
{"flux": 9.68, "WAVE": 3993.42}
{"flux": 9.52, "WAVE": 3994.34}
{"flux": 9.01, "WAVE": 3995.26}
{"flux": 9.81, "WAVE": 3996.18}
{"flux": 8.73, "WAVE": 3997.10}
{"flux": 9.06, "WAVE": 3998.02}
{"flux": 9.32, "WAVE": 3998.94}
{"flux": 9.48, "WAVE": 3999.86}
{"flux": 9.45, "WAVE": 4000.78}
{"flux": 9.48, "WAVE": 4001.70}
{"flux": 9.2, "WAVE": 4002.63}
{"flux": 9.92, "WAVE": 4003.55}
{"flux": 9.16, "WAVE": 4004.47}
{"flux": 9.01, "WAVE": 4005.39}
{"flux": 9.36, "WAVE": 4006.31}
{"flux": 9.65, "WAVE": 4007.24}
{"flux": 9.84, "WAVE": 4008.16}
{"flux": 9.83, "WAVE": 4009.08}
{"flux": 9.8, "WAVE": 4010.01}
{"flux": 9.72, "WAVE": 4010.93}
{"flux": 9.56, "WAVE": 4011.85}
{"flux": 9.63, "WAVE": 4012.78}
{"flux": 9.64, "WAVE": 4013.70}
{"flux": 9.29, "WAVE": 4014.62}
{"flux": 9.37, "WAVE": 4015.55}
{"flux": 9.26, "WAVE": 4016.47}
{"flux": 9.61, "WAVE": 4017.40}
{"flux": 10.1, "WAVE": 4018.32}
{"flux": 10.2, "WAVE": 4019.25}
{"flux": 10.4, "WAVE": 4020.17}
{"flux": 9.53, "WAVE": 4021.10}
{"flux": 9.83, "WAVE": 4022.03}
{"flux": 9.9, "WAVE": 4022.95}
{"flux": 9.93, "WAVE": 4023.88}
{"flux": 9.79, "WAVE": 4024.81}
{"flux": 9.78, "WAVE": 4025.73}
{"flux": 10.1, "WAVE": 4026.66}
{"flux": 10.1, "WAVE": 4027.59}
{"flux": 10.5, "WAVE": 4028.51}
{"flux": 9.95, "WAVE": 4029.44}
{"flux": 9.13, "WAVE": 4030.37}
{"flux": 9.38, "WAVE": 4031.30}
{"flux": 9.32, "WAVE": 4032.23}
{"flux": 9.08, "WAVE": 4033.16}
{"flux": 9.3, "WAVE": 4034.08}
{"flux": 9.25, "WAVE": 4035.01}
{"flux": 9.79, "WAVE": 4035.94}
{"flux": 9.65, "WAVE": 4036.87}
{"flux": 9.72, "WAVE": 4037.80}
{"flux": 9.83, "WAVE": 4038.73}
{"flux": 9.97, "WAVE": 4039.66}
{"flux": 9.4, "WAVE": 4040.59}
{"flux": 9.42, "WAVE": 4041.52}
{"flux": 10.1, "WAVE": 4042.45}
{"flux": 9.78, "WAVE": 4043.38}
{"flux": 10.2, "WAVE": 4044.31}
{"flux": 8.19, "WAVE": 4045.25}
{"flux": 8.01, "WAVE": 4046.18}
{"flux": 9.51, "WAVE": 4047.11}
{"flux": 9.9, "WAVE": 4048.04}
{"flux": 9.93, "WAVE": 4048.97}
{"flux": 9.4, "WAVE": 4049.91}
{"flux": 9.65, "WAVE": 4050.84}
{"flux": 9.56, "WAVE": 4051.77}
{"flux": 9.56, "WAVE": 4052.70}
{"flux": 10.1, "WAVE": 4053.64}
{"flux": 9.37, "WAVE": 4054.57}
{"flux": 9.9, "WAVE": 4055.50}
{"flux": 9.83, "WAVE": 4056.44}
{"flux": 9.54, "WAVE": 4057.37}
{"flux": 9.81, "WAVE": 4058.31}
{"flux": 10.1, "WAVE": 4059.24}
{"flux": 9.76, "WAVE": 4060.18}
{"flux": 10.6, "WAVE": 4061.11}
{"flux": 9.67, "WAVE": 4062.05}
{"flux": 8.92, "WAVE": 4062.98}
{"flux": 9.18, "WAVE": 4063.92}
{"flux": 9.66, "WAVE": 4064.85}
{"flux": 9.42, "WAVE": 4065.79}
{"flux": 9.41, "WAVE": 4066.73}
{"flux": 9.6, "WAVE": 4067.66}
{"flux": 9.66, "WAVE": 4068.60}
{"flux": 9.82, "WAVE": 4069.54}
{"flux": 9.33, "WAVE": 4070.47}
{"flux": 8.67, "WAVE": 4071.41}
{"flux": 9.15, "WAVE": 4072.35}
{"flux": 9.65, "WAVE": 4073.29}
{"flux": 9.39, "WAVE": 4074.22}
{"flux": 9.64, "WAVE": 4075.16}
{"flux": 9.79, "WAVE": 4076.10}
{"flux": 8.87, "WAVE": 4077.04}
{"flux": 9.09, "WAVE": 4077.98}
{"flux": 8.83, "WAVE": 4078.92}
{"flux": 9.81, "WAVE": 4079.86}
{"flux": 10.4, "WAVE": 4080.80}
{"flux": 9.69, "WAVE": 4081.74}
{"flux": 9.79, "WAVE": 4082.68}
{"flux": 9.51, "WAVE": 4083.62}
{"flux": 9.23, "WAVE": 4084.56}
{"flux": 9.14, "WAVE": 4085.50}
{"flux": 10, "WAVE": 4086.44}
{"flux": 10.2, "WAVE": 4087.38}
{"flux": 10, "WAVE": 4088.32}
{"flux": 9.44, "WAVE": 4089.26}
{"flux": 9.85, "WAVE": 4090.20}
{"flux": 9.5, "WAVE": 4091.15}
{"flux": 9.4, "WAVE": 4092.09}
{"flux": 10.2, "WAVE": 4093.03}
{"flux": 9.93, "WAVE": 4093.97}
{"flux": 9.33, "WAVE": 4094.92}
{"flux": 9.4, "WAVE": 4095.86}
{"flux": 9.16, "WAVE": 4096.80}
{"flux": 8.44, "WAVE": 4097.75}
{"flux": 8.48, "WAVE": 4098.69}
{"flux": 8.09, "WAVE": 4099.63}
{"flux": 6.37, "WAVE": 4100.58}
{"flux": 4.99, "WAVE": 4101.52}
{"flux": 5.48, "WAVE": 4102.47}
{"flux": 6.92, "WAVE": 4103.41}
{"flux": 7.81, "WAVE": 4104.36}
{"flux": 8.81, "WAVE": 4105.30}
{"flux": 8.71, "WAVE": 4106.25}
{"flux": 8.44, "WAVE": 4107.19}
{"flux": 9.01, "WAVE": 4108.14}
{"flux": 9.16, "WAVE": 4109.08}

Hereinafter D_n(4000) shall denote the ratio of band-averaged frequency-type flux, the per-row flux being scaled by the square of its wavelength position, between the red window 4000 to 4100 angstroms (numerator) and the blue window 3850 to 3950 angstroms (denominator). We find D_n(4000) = 1.26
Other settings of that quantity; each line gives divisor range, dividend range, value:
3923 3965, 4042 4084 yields 1.37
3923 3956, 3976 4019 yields 1.36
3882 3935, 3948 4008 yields 1.12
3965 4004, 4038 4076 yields 1.20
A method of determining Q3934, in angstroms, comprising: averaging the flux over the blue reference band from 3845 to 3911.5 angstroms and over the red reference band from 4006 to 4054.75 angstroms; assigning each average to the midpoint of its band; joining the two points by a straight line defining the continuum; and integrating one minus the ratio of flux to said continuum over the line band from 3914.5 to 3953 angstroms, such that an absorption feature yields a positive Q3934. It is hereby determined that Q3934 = 7.18 angstroms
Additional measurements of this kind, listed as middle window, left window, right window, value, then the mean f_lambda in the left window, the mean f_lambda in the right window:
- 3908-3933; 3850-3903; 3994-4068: 2.8 angstroms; 8.75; 9.6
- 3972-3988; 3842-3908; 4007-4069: 0.8 angstroms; 8.78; 9.66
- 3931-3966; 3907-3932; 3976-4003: 5.5 angstroms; 8.24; 9.42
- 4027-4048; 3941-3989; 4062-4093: -1.3 angstroms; 8.02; 9.52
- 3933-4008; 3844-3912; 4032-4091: 9.1 angstroms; 8.78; 9.56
